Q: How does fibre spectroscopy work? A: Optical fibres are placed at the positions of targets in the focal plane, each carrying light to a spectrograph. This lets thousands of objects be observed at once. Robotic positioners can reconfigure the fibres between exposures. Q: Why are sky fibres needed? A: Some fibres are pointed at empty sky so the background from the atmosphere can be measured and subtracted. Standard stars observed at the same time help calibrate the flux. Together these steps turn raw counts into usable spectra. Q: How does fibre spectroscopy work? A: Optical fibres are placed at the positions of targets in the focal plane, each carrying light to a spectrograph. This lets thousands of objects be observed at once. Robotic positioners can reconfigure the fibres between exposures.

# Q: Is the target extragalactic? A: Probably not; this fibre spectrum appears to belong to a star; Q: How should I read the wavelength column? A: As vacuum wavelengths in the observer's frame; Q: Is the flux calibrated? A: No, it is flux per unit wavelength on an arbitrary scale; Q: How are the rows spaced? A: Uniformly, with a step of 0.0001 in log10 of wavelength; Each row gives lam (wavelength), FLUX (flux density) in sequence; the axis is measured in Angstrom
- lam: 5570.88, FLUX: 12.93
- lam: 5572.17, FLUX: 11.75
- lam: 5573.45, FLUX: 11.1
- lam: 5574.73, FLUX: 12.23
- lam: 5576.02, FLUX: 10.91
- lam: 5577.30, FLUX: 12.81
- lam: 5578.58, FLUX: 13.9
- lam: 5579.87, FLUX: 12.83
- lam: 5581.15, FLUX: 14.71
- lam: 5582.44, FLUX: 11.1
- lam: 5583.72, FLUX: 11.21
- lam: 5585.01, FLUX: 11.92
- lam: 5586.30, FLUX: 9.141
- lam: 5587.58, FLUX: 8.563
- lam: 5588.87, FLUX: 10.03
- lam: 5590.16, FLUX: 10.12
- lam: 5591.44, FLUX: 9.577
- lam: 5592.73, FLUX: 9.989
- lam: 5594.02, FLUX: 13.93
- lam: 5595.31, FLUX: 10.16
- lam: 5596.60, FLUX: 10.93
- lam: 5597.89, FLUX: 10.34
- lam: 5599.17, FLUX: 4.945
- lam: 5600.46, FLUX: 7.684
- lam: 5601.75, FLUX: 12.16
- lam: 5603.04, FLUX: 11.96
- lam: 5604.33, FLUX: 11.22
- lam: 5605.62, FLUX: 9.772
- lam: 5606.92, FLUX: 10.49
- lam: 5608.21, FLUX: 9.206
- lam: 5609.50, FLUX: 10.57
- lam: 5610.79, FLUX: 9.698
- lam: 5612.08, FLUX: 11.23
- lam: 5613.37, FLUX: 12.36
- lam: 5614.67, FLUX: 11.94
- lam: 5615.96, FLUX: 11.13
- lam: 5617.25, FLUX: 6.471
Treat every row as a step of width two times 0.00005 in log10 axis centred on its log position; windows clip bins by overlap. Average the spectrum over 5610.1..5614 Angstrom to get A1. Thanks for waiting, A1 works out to 11.1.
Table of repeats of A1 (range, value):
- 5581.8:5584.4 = 11.2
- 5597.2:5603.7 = 9.44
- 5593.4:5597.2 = 11.7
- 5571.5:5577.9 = 11.8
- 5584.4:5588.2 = 9.87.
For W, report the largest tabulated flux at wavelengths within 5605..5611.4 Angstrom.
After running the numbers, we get 10.57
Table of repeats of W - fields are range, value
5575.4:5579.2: 13.9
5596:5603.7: 12.16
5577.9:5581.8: 14.71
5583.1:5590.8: 11.92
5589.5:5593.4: 10.12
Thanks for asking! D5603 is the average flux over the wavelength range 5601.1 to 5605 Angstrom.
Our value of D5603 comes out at 11.8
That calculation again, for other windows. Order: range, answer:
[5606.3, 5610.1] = 10.1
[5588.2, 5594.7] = 10.7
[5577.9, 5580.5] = 13.4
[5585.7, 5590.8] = 9.47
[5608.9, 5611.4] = 10.1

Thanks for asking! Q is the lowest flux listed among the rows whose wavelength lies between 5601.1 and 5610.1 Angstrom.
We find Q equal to 9.206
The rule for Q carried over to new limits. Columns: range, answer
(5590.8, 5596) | 9.577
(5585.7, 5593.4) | 8.563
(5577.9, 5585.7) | 11.1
